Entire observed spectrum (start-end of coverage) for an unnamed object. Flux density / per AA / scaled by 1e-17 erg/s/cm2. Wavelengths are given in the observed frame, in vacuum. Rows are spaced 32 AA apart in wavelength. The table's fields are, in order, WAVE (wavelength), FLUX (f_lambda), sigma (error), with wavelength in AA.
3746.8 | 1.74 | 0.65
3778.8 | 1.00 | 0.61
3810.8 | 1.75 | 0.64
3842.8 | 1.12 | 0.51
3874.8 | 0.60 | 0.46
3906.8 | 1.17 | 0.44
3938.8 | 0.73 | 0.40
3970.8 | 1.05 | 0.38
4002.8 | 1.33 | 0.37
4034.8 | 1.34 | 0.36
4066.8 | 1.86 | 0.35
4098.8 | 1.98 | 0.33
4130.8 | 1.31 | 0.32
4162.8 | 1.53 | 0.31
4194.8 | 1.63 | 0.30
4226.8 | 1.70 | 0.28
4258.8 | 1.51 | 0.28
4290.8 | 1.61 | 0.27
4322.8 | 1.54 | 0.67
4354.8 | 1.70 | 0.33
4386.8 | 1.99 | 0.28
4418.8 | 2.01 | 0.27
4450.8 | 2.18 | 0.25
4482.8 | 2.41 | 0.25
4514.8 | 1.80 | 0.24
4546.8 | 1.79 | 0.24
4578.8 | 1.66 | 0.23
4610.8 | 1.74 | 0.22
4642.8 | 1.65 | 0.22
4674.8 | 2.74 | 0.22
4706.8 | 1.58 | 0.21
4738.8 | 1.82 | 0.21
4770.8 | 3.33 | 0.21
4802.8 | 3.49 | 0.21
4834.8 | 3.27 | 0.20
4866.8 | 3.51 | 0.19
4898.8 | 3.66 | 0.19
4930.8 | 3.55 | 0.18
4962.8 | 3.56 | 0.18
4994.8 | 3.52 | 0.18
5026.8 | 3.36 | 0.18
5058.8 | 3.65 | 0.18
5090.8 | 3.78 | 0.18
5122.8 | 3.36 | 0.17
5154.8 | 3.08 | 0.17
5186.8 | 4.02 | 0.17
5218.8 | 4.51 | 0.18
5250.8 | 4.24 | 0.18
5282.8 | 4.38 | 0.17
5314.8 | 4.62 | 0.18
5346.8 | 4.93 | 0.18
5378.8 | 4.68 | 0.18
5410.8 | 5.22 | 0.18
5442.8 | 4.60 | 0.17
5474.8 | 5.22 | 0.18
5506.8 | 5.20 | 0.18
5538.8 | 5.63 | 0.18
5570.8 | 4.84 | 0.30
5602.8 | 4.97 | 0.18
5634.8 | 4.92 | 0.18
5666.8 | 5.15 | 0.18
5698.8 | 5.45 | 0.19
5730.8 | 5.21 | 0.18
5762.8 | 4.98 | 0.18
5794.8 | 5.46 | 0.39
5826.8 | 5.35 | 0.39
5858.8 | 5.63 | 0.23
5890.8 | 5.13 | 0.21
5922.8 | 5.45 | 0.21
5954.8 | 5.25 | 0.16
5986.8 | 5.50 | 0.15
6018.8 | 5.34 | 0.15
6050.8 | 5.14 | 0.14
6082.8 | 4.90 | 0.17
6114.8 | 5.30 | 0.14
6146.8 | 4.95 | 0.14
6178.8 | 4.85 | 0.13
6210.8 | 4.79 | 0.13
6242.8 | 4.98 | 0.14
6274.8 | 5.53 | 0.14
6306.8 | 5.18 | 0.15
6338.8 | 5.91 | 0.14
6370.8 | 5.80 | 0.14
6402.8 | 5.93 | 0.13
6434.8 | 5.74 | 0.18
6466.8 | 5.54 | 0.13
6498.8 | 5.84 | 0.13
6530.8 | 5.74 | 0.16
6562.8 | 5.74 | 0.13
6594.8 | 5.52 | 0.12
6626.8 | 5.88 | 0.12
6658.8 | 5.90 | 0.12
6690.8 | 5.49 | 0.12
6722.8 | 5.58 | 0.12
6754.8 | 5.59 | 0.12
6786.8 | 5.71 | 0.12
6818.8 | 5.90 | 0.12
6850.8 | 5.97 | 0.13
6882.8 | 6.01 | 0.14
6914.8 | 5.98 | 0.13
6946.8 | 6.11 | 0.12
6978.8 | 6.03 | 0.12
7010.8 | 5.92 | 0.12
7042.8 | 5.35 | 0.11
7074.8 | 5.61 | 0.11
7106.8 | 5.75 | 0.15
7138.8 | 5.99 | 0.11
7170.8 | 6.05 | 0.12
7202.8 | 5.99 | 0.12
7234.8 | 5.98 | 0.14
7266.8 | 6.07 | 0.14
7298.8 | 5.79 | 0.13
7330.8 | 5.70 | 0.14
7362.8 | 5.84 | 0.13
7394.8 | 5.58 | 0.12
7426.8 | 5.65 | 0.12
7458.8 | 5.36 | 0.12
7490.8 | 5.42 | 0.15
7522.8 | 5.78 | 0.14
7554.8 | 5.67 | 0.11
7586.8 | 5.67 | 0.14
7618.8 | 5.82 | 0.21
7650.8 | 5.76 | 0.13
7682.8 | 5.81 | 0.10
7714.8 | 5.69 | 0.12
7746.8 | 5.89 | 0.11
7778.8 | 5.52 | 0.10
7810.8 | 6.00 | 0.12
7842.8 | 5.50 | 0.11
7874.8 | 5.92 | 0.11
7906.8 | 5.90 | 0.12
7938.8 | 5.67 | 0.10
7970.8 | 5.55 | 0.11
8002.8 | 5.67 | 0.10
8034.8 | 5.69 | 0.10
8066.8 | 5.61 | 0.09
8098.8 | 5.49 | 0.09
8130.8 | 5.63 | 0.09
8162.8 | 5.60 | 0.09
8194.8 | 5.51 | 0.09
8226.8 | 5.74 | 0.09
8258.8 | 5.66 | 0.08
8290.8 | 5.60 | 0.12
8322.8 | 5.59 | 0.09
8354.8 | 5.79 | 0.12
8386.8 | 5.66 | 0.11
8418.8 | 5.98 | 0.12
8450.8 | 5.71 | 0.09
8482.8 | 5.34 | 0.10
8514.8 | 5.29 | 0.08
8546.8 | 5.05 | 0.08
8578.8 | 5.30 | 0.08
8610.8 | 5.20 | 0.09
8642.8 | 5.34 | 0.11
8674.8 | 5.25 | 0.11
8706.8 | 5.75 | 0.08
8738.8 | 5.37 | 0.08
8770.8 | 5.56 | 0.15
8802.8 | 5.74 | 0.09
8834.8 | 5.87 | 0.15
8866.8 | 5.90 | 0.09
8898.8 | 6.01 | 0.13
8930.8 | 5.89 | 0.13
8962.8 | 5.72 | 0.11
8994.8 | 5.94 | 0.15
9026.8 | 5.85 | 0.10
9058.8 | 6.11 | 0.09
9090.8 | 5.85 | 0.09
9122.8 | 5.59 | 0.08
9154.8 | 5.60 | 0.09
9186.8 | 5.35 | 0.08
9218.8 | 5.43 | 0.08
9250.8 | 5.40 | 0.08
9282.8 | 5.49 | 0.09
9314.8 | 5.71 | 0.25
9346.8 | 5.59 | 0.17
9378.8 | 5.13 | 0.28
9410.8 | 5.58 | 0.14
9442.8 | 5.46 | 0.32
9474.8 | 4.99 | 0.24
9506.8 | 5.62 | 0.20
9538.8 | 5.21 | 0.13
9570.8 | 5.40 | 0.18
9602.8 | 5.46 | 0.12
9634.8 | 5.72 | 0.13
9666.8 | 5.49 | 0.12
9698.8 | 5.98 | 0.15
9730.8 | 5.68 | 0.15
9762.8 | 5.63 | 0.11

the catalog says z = 0.197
